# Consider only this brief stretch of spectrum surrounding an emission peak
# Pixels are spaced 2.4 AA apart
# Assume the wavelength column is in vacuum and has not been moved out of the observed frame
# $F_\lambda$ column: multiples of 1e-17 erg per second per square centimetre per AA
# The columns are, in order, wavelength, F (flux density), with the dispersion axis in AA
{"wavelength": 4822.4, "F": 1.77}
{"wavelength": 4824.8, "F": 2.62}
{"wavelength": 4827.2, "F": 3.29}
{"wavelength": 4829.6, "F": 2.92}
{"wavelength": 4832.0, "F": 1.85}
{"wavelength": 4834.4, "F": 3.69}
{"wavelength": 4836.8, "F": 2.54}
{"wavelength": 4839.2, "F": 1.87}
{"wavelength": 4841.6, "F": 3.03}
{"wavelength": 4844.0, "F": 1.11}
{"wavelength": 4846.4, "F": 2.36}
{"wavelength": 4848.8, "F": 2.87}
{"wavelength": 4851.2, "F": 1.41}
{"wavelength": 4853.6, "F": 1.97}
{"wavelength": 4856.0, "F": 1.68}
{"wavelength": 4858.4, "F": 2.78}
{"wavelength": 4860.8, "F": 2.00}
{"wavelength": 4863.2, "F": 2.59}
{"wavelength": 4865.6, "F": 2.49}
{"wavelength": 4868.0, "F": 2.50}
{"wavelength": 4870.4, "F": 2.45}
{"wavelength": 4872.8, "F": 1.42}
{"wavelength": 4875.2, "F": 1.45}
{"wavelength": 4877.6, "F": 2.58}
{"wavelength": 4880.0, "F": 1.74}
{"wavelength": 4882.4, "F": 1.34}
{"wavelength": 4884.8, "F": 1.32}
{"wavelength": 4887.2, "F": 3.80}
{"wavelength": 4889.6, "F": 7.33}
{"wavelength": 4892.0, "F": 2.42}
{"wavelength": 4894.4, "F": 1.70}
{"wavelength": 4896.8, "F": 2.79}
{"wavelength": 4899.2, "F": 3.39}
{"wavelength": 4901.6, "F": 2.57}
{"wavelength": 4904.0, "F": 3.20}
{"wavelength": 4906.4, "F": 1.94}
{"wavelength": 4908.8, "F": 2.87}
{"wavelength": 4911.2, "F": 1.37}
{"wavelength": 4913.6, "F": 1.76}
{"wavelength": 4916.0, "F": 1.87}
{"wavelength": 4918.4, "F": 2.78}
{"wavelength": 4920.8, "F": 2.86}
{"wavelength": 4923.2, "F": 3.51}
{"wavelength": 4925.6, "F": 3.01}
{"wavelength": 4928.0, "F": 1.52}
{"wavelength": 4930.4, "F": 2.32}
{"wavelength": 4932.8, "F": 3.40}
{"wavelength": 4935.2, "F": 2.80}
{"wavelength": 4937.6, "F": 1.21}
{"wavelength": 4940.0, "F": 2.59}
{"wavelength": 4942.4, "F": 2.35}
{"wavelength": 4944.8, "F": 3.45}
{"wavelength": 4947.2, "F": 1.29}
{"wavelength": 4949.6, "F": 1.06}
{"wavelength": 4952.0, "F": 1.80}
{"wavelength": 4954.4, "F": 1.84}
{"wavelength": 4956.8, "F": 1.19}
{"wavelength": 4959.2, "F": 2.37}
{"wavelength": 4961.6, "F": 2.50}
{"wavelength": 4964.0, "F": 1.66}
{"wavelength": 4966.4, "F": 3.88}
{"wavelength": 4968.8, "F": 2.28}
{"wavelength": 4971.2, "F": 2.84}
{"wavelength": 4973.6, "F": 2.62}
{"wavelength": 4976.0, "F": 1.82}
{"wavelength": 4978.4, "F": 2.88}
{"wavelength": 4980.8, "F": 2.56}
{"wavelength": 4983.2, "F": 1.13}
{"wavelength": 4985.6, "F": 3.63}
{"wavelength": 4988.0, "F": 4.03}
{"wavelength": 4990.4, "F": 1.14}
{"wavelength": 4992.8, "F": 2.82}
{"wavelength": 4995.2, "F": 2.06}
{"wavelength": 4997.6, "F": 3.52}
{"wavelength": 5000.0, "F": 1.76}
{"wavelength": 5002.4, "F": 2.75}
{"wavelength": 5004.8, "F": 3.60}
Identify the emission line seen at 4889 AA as Hbeta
